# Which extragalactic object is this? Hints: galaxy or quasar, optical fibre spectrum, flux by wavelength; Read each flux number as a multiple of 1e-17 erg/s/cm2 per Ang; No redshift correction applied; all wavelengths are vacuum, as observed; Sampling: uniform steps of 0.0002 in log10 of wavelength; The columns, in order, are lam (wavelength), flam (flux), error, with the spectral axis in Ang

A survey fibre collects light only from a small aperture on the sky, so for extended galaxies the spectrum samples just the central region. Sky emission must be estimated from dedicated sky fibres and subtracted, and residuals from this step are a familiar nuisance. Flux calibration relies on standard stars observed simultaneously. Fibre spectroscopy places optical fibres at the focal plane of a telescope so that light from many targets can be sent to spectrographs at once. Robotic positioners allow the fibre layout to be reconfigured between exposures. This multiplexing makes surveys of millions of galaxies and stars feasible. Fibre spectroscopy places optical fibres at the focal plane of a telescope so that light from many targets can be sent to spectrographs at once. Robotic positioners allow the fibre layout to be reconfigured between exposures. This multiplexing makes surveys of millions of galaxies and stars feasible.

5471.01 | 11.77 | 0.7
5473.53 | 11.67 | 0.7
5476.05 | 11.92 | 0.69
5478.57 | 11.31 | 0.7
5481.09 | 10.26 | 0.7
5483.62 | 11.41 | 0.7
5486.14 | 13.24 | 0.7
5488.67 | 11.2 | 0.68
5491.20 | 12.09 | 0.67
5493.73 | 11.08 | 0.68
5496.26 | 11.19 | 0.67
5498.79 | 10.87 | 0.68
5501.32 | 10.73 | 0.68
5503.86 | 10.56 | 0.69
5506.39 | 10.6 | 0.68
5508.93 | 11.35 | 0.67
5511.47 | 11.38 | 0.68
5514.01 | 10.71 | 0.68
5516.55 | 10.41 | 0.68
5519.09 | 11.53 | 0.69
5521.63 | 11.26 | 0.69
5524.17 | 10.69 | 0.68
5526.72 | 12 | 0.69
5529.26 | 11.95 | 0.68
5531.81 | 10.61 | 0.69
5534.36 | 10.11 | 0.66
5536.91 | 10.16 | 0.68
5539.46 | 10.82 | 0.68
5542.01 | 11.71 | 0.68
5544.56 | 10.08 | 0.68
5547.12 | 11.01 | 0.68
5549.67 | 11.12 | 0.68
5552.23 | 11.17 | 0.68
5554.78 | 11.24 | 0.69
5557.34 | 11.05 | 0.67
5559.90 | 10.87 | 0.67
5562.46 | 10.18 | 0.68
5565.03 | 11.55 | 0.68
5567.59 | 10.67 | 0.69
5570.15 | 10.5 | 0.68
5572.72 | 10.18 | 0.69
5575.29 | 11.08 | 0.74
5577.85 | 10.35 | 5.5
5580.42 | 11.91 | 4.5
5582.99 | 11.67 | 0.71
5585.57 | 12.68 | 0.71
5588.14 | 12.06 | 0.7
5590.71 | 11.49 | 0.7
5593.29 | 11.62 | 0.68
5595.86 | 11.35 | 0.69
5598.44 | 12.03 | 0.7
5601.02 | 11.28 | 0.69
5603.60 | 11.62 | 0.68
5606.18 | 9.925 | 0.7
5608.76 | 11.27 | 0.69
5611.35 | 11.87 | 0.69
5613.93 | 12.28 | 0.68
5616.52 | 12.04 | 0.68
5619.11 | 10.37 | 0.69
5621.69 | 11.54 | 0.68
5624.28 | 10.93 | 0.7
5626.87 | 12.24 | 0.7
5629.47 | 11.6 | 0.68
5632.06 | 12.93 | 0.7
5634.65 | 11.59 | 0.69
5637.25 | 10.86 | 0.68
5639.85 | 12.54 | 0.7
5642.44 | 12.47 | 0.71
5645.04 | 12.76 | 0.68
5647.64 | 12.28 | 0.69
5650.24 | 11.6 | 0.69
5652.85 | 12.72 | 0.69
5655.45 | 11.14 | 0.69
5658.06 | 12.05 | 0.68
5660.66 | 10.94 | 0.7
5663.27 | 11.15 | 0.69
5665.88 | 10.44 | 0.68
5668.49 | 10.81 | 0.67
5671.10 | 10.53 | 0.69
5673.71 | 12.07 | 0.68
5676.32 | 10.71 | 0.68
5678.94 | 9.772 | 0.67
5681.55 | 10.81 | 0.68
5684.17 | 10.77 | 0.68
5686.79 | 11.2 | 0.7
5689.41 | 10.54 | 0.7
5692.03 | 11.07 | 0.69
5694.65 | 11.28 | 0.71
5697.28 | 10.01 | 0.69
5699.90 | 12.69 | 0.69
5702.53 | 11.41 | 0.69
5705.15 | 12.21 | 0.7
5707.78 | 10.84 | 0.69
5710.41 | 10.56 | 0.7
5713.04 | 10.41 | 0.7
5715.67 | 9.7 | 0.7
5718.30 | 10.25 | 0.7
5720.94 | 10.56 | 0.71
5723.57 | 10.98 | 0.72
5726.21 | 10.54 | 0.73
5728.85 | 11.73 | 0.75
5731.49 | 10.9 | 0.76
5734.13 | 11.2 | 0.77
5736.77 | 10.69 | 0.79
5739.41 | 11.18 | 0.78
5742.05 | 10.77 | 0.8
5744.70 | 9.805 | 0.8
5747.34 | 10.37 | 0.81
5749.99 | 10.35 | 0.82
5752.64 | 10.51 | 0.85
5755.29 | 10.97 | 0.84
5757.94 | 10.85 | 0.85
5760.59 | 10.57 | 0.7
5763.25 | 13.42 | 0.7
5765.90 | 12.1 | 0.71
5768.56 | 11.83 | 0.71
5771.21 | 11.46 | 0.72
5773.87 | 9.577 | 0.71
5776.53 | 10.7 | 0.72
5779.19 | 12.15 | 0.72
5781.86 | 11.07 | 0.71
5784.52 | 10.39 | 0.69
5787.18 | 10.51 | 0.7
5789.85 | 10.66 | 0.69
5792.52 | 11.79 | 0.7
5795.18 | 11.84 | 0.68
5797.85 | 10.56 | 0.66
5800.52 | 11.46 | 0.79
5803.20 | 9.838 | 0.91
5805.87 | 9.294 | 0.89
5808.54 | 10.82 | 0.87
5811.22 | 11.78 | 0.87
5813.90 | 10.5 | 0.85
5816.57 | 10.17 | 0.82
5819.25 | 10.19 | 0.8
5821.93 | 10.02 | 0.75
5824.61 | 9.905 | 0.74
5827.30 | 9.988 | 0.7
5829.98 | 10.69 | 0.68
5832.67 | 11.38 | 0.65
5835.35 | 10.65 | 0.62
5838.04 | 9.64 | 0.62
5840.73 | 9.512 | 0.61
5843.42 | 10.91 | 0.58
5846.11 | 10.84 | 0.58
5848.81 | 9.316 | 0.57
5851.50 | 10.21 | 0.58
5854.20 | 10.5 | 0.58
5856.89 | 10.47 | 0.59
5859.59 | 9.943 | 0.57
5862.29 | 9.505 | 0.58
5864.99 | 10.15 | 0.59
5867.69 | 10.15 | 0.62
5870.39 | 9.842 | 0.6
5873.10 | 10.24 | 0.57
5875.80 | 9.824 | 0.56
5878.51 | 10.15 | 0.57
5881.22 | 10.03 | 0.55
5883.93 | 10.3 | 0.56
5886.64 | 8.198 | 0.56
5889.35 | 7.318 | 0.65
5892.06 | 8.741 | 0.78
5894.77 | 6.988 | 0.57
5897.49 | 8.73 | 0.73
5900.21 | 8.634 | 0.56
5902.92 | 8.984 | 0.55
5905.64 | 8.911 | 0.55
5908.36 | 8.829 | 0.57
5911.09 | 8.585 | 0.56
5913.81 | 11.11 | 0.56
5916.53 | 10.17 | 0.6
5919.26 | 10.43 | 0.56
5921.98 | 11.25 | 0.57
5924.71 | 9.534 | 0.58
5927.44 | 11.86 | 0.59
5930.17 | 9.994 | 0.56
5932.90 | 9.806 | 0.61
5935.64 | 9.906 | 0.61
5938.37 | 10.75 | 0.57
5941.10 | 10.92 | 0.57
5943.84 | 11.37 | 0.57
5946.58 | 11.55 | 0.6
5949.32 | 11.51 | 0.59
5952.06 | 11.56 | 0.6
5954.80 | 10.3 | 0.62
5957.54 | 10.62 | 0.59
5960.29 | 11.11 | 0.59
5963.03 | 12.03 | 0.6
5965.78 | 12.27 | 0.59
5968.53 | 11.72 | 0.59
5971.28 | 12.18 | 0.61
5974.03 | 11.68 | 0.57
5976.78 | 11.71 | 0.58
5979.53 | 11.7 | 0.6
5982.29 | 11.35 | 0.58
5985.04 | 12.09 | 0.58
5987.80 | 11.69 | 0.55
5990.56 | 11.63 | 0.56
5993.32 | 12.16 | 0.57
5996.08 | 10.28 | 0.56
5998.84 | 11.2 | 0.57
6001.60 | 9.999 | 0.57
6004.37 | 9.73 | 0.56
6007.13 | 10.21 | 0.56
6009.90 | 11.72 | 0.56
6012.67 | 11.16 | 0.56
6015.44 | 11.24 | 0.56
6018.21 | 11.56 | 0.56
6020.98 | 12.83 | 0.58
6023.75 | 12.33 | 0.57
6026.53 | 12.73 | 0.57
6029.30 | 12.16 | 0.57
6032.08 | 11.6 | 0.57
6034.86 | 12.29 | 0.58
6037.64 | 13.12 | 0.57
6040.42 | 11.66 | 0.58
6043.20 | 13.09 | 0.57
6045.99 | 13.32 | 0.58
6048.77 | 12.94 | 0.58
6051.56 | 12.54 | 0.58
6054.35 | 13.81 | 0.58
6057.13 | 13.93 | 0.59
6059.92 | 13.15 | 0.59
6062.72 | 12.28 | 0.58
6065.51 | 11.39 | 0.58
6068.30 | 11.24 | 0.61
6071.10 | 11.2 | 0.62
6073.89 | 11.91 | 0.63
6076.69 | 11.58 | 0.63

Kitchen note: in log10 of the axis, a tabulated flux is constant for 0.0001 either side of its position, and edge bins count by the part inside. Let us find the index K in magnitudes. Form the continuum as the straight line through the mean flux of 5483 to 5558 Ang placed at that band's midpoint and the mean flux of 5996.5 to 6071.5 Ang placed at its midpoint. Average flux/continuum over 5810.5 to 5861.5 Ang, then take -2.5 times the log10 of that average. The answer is 0.13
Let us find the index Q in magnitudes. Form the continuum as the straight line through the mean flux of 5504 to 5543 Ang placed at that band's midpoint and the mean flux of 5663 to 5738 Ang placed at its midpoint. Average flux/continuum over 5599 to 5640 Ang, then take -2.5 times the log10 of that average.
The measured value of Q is -0.058 mag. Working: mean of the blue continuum 11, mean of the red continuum 10.9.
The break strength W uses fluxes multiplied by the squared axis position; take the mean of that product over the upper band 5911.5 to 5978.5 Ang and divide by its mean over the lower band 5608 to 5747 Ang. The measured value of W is 1.08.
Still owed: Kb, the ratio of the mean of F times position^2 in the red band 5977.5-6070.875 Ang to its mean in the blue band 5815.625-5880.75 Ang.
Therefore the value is 1.25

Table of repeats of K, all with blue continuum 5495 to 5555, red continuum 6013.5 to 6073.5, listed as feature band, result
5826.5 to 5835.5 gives 0.10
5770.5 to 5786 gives 0.08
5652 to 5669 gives 0.00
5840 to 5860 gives 0.16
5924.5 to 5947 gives 0.14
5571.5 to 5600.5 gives -0.03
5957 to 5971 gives 0.05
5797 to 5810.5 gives 0.13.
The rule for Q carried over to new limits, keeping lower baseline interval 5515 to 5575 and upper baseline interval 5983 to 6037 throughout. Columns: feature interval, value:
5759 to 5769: -0.07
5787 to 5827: 0.06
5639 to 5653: -0.12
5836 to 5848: 0.11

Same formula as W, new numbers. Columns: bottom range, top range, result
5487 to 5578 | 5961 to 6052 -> 1.27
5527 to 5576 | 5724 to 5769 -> 1.09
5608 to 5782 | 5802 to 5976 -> 0.98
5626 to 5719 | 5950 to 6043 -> 1.15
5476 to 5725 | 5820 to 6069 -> 1.09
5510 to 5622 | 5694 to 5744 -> 1.03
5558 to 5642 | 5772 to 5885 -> 0.99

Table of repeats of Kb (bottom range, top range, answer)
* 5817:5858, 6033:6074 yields 1.31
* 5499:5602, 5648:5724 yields 1.04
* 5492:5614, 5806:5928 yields 0.99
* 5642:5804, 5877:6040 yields 1.06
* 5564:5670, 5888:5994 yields 1.03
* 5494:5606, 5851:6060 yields 1.13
